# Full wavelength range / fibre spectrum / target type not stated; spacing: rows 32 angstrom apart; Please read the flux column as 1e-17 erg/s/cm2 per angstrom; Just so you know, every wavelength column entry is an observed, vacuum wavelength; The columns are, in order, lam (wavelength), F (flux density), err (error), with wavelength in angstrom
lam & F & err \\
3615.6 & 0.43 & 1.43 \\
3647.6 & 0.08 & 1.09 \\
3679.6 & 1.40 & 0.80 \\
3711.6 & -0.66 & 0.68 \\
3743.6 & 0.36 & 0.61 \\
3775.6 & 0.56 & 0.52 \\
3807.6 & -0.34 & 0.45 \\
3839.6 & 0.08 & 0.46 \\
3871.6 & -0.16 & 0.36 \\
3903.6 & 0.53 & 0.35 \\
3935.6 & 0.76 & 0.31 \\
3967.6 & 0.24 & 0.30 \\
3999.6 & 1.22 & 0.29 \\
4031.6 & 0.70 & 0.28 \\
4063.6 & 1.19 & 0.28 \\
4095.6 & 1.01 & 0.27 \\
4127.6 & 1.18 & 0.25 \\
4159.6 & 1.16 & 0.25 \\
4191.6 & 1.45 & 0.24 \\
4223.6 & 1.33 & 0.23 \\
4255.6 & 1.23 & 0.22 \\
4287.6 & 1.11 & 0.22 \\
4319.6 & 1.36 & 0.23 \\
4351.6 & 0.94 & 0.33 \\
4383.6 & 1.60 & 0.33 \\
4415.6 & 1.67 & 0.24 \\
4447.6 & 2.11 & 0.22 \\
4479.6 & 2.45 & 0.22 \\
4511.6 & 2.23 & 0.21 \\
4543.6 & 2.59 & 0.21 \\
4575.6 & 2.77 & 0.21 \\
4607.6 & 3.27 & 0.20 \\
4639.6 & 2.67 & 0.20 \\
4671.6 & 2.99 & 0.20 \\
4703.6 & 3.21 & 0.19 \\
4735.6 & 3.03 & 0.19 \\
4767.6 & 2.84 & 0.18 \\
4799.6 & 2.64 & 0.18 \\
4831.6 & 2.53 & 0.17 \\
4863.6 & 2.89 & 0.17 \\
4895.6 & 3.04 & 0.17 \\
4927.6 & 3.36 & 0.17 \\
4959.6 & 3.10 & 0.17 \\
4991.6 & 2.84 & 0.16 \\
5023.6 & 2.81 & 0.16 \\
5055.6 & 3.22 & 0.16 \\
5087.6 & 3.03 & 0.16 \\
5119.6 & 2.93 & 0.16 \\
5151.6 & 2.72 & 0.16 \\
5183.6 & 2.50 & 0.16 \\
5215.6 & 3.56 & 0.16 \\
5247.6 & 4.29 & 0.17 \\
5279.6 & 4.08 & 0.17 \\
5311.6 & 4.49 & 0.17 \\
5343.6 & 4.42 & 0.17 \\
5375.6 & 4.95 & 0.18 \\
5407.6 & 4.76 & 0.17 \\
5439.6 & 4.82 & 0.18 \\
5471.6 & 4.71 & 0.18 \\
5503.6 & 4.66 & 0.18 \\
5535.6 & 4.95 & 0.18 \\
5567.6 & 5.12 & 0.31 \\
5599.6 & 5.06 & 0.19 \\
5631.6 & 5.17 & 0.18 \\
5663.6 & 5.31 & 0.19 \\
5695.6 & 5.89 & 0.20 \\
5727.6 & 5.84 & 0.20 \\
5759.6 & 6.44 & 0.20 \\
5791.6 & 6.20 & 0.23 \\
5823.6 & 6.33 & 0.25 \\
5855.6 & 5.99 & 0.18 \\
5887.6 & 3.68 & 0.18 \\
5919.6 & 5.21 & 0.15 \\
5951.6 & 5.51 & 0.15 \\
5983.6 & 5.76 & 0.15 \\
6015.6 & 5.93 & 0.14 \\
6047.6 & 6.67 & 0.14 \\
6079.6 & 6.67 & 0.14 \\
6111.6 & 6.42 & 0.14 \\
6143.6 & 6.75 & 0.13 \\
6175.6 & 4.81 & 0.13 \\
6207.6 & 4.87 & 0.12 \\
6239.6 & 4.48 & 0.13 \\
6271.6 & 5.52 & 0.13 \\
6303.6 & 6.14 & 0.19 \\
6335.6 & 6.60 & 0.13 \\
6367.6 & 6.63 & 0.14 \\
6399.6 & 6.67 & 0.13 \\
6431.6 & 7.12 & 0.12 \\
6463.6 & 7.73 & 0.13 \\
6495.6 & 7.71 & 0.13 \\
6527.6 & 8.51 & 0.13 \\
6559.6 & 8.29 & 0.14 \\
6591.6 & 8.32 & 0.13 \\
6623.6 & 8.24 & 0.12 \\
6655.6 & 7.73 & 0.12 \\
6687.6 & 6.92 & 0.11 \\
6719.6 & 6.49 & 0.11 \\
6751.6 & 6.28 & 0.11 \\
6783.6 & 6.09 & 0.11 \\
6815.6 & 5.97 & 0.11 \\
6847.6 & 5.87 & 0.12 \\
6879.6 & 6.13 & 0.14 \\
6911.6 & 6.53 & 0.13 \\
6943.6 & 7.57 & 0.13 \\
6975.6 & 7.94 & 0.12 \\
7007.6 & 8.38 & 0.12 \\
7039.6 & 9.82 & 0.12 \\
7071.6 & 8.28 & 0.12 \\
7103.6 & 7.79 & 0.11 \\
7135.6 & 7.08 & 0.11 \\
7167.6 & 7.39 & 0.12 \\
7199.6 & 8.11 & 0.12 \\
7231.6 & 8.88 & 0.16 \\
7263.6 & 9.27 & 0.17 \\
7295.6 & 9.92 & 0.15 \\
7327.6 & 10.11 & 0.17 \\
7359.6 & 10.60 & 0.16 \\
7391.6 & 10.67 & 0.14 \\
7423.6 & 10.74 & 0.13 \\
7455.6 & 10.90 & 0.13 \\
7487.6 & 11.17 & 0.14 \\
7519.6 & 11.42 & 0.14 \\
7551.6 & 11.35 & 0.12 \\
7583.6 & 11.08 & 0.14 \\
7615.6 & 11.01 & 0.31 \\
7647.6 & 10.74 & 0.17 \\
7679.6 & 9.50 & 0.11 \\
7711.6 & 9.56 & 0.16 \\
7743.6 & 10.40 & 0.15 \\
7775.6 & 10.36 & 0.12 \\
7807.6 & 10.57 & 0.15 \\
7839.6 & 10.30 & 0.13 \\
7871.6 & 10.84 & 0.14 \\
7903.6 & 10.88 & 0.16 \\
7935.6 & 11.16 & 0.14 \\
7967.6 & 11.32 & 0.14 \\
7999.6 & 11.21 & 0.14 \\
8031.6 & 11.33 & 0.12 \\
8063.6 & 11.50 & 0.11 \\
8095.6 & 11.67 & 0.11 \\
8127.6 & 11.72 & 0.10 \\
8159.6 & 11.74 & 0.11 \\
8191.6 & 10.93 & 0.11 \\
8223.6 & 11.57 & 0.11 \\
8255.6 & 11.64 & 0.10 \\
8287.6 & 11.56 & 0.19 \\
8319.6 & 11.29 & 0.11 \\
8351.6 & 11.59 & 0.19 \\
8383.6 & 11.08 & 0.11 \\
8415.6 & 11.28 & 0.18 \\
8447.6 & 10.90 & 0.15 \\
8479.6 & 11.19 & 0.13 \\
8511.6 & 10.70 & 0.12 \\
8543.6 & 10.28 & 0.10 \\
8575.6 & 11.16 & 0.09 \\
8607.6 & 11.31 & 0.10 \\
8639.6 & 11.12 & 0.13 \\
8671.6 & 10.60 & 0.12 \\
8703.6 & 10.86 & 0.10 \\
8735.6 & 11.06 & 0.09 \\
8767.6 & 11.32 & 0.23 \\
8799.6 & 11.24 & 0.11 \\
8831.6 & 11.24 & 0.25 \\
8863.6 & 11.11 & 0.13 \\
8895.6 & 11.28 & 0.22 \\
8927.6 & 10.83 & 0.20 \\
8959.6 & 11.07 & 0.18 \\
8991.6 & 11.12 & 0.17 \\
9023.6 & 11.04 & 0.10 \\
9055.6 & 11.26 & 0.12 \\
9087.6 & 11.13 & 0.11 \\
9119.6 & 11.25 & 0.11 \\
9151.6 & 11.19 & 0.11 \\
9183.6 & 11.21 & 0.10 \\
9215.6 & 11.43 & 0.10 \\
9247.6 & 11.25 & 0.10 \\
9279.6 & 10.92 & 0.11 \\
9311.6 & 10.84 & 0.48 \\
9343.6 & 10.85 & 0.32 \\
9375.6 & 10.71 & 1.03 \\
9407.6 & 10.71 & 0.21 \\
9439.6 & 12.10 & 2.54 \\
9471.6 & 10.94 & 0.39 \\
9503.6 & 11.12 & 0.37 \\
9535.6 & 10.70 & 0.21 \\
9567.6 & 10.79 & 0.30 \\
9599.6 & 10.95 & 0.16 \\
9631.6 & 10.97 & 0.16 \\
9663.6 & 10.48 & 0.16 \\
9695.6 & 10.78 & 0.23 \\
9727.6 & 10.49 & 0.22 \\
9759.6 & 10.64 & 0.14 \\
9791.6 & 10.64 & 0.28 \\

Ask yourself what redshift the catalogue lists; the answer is 0.000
